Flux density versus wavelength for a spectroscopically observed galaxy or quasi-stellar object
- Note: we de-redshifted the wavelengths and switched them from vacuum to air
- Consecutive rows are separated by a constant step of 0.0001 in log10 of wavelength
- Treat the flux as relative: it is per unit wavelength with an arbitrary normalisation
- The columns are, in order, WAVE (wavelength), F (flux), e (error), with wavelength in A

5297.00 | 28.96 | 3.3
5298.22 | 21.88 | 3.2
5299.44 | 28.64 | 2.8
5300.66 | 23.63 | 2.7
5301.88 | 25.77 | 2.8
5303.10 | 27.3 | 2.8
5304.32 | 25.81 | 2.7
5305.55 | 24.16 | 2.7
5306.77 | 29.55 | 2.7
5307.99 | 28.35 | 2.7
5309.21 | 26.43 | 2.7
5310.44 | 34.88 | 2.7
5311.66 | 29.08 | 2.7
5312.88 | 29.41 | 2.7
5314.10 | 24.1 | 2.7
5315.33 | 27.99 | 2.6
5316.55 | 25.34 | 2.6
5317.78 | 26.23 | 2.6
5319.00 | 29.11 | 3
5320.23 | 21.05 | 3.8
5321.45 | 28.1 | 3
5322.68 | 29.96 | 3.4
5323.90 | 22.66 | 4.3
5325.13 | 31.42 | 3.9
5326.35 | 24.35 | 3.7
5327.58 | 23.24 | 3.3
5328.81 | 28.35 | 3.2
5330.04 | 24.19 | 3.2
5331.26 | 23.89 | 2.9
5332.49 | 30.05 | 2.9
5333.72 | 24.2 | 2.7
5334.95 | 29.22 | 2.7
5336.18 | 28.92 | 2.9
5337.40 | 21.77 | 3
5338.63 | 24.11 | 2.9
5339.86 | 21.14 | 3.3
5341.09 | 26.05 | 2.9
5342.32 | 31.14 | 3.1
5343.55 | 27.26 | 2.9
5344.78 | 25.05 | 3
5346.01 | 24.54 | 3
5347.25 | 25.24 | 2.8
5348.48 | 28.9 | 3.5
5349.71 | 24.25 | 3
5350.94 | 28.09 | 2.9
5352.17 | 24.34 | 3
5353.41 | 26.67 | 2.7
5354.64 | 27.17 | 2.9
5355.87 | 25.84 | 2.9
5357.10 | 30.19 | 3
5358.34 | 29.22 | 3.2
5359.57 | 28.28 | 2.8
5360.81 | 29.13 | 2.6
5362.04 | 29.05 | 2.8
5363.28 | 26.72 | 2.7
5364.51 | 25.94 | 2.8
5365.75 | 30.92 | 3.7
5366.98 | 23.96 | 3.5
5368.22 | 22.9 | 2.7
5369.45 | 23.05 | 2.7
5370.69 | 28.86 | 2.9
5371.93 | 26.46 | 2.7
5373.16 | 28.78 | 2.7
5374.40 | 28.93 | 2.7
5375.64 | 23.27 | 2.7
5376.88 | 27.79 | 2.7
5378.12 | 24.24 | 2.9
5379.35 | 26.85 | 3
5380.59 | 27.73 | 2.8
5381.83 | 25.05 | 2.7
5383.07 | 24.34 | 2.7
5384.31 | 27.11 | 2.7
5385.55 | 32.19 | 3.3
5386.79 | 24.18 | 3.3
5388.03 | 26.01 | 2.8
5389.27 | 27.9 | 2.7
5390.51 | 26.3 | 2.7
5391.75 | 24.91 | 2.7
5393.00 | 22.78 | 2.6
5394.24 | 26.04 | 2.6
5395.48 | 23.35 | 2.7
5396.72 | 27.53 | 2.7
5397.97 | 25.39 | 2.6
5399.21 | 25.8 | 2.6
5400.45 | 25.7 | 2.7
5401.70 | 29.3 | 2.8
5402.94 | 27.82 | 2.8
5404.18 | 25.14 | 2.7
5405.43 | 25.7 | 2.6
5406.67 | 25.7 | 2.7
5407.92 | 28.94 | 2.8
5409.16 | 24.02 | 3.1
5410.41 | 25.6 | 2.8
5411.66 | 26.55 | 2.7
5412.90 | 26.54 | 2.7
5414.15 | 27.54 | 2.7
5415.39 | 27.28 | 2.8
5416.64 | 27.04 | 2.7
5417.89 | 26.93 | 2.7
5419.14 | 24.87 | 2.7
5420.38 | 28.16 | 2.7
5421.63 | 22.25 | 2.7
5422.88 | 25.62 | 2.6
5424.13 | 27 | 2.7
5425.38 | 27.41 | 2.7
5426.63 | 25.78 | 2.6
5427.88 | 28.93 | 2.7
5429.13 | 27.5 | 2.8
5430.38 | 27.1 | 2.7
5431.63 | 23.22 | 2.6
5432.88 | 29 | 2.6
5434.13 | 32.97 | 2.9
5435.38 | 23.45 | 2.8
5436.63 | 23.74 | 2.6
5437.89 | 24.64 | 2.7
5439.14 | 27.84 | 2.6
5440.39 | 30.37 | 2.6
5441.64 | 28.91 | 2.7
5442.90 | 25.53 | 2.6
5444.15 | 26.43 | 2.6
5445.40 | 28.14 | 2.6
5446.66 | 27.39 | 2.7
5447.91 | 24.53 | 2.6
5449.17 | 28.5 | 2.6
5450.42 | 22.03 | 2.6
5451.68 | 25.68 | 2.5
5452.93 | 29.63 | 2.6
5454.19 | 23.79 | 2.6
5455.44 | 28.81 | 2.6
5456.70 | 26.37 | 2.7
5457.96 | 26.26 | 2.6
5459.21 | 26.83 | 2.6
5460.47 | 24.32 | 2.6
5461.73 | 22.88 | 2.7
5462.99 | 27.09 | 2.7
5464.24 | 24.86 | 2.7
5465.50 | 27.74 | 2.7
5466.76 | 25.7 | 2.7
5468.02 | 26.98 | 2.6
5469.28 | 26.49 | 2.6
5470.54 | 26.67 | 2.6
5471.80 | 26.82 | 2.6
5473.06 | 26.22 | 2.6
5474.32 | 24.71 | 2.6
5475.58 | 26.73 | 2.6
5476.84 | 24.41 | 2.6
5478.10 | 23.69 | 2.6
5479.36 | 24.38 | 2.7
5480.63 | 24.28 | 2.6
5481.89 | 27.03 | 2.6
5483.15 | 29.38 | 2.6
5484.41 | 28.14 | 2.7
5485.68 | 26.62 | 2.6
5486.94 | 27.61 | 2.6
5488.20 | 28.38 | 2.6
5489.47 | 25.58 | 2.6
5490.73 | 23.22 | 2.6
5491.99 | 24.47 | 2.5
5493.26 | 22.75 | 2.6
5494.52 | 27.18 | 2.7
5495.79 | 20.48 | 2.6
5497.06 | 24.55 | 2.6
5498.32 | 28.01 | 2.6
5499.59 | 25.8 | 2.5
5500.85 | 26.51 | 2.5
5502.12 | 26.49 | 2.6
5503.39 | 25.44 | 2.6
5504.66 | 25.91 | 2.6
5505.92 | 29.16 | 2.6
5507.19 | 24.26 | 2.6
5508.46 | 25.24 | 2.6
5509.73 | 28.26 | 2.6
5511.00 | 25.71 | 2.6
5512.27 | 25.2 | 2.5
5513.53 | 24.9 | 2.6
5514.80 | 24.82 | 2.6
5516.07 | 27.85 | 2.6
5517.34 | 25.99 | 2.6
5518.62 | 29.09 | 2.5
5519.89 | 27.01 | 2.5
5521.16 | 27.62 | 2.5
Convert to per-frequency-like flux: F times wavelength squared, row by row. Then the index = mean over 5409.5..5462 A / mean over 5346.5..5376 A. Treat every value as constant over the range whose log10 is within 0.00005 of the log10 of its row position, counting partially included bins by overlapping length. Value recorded 1.0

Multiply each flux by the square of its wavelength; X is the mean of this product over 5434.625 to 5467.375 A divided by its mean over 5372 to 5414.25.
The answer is 1.0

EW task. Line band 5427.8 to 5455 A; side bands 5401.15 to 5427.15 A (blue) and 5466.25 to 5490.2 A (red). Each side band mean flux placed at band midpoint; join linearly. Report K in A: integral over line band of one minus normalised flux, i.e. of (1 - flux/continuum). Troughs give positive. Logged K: -0.39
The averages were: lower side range 26.4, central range 26.8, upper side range 26.3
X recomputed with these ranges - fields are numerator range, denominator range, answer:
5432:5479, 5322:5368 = 1.03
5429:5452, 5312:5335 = 1.05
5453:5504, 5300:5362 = 1.02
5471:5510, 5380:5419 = 1.02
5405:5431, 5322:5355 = 1.04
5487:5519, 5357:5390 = 1.00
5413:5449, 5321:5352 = 1.06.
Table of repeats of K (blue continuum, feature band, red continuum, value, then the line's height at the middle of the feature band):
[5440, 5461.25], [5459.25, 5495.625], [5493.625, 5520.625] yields 0.7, 26.3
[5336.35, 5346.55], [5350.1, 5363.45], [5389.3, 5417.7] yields -1.1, 25.5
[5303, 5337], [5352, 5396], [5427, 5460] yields 0.5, 26.9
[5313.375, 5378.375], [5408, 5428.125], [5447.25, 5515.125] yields -0.2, 26.2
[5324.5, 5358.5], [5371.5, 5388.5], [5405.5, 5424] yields -0.2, 26.3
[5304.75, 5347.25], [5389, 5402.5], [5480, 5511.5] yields 0.2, 26.4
